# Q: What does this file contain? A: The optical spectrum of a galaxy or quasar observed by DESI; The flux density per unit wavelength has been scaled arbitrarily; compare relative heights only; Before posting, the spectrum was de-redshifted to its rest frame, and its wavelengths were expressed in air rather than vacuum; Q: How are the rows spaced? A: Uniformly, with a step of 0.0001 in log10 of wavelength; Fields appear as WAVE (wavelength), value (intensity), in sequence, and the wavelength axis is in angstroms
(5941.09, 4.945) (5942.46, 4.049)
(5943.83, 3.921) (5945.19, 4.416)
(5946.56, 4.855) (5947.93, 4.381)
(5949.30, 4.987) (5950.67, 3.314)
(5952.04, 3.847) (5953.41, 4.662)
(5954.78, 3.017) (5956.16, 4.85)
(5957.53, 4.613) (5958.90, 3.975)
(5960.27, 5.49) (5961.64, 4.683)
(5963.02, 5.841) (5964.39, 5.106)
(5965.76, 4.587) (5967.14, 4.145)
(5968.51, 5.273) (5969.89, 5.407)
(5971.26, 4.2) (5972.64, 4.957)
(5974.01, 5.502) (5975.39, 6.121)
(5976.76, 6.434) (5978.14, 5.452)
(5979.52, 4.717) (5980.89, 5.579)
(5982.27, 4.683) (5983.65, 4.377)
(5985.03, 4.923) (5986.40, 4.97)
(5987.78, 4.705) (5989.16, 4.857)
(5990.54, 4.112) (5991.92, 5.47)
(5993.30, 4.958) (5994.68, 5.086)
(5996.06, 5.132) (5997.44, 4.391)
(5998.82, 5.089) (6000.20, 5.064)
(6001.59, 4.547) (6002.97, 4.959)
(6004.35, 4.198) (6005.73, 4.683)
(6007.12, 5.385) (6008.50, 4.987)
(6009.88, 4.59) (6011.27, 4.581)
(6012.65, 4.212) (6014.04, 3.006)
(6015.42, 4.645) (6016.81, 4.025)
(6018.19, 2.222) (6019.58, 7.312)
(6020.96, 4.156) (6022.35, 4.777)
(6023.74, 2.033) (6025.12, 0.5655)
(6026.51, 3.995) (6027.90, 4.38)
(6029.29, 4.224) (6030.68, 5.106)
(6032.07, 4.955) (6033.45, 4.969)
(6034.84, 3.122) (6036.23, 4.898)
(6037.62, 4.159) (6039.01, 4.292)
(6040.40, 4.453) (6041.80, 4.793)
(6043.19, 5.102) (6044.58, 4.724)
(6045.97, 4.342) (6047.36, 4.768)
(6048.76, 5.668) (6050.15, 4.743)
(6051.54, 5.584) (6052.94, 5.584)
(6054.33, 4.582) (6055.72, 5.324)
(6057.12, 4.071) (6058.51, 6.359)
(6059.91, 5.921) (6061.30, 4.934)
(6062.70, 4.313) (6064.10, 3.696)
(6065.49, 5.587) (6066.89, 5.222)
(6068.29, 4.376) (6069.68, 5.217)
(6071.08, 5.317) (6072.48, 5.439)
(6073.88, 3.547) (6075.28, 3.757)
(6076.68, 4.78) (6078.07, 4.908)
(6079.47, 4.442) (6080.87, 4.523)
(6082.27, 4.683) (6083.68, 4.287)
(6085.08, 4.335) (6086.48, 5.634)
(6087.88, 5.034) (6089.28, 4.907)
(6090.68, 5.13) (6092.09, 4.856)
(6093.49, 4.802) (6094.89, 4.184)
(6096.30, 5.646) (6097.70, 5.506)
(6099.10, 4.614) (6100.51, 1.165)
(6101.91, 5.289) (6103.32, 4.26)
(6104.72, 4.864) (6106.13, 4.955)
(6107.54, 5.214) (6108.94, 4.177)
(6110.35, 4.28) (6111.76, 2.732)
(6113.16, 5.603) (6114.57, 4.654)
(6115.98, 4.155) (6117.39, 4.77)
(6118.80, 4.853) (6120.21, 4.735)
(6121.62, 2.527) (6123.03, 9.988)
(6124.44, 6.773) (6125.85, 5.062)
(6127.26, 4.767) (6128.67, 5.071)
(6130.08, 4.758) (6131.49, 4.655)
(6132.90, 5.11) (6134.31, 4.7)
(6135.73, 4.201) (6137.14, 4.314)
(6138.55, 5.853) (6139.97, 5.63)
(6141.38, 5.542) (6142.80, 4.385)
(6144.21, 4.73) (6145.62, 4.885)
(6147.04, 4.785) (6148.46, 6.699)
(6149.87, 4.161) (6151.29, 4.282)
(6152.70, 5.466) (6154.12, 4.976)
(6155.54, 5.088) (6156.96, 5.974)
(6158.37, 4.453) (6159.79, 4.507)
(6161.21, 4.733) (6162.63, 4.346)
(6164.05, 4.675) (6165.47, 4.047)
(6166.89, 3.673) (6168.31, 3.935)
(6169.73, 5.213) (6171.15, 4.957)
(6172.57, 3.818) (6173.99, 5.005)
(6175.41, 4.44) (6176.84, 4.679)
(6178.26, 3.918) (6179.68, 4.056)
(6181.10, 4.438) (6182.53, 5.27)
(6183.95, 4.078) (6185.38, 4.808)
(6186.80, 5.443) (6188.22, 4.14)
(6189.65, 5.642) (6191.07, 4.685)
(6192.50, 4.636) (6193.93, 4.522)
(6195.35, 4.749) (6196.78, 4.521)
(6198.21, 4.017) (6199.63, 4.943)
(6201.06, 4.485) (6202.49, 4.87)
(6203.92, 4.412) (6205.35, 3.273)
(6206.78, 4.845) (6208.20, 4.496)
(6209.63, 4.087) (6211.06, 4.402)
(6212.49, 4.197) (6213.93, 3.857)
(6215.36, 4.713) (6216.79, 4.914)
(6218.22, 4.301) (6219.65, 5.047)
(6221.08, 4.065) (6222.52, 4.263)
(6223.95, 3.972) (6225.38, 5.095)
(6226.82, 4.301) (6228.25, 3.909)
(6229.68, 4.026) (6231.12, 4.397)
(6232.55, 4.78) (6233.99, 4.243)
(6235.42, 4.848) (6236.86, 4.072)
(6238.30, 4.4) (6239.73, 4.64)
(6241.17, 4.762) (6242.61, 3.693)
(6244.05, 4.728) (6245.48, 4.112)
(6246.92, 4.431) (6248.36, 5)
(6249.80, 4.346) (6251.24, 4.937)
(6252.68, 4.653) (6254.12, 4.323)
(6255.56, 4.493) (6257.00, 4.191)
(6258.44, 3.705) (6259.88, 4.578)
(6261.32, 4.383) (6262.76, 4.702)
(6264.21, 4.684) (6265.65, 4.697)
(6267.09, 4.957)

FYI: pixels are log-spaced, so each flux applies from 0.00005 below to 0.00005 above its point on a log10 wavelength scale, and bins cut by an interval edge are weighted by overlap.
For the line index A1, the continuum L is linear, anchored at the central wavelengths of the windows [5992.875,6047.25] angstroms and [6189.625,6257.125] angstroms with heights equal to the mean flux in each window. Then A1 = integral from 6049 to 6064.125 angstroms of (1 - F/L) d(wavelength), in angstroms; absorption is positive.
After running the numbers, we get -2.3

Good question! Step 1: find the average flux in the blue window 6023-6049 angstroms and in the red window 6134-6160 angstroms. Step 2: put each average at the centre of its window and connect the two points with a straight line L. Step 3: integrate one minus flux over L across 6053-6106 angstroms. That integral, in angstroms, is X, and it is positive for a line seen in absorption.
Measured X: -2.8 angstroms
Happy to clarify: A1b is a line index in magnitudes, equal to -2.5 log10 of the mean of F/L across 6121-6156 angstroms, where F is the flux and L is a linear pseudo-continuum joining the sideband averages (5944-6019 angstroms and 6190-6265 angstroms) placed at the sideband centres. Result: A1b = -0.136 mag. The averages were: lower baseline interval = 4.71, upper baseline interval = 4.44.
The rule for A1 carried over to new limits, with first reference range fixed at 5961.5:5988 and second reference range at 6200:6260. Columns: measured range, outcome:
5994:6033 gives 4.9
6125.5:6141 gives -0.9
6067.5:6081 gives 0.5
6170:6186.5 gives 0.0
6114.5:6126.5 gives -1.6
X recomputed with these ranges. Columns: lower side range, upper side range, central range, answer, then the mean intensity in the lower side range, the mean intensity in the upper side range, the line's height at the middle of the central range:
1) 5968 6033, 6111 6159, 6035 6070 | -0.61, 4.66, 5.01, 4.79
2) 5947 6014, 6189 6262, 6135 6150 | -1.59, 4.8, 4.45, 4.57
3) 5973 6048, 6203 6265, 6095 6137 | -2.52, 4.61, 4.4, 4.51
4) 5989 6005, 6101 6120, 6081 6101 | -0.22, 4.82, 4.56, 4.61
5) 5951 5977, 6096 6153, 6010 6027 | 3.60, 4.83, 4.87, 4.84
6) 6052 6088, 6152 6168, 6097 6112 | 1.45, 4.84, 4.7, 4.79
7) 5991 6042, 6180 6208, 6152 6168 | -0.45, 4.41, 4.61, 4.57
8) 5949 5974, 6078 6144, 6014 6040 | 3.51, 4.63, 4.82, 4.71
